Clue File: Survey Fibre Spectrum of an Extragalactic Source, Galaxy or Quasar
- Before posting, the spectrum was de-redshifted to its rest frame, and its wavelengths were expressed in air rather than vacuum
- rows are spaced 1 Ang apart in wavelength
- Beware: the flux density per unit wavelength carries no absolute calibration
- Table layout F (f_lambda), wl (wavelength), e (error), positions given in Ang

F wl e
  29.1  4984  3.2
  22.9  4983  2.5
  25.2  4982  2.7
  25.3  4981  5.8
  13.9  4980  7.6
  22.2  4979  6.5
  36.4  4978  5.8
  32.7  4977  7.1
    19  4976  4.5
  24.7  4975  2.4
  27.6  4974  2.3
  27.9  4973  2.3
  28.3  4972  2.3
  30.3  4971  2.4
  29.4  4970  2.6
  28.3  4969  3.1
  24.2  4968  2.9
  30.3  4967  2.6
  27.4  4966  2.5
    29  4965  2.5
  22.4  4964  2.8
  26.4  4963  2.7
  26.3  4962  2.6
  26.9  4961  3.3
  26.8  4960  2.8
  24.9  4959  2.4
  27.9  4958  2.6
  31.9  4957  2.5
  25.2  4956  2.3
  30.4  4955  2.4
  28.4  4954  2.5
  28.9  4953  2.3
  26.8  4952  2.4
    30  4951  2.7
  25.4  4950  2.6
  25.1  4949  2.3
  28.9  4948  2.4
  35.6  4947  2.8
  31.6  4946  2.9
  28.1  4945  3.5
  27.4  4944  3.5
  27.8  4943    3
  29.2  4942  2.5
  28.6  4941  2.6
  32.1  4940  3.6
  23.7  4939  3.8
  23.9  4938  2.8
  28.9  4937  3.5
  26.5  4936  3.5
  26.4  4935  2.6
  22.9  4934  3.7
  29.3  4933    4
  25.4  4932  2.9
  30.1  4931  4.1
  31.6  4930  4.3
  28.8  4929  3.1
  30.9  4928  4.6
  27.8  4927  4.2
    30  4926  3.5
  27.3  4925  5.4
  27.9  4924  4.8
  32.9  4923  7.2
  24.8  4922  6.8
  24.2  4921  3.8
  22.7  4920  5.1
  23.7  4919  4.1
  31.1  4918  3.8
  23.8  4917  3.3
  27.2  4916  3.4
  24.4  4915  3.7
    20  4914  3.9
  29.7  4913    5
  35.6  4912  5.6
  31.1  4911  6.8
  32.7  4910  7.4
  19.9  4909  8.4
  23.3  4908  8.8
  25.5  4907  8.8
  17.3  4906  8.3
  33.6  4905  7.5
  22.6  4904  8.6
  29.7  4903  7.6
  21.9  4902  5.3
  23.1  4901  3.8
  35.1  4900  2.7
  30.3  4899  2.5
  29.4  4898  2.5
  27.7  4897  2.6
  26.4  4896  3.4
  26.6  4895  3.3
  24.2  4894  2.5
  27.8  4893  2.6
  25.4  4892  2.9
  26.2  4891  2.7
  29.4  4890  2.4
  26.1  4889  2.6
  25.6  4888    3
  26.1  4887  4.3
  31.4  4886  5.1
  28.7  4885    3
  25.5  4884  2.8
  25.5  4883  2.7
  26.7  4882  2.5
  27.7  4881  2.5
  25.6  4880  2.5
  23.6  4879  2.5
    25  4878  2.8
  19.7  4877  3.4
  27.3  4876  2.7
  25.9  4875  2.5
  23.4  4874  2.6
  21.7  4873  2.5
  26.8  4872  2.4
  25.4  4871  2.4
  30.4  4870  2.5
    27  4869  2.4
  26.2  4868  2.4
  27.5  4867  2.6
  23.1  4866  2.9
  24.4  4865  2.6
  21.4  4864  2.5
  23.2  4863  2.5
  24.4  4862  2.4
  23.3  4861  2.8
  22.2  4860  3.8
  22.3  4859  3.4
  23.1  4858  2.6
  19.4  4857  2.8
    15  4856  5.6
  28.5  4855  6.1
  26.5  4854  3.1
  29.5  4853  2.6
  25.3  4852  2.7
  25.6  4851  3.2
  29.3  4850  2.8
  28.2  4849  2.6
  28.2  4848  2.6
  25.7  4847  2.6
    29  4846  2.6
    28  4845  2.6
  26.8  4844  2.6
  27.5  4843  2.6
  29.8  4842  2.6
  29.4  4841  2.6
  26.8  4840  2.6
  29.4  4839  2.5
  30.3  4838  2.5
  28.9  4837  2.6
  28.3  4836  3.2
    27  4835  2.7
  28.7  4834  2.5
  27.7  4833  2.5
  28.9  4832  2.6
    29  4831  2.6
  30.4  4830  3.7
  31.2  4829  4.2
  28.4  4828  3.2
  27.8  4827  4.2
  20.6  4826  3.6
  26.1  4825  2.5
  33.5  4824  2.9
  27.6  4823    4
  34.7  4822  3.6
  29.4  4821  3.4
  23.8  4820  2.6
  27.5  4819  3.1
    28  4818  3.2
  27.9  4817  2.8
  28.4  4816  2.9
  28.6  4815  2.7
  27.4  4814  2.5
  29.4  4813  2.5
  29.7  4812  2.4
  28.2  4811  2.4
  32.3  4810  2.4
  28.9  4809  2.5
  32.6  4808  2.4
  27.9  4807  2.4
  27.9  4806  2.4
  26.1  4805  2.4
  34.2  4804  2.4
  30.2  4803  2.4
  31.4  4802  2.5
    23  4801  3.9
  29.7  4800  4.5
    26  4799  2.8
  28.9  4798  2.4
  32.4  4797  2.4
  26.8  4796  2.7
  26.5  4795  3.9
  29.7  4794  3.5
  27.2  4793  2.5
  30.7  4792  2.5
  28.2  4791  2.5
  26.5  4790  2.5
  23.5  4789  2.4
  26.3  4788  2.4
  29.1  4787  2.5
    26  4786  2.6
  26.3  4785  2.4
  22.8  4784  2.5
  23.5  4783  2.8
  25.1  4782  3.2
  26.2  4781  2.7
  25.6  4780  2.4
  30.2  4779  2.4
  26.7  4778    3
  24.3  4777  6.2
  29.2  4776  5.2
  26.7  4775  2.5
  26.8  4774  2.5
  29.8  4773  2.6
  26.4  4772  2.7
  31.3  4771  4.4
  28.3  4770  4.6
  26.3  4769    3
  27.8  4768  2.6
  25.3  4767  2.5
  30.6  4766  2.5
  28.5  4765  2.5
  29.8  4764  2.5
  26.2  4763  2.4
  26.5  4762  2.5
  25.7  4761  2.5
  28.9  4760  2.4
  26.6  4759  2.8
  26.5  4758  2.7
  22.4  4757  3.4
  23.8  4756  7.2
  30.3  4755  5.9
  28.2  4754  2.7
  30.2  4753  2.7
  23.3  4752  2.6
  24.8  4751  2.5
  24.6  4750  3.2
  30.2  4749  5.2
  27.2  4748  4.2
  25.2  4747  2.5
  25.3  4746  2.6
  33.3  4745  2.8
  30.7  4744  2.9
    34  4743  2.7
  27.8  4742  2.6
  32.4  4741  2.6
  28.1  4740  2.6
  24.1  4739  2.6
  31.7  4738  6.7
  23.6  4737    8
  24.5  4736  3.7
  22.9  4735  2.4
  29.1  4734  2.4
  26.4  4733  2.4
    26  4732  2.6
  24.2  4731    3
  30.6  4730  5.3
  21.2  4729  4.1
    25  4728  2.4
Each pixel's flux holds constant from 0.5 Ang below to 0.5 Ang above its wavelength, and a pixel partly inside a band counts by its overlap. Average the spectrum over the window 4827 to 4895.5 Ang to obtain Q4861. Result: 26.4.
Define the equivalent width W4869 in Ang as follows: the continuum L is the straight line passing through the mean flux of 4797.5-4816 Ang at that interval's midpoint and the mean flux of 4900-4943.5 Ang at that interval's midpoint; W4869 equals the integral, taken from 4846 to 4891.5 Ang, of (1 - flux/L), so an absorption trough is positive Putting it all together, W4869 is 4.1 Ang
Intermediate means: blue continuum 29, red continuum 27.1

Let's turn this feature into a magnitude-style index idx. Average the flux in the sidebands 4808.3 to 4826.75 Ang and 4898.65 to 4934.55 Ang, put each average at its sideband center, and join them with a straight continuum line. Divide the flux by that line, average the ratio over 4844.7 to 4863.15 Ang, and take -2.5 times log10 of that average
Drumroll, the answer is 0.12 mag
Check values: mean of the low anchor 28.5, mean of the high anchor 27.2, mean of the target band 25.1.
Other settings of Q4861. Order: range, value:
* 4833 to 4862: 26.5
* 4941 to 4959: 28.6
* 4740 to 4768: 27.7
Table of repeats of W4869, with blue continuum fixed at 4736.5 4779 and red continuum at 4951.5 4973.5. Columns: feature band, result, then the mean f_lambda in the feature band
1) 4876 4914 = 1.27 Ang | 26.7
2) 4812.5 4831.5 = -0.53 Ang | 28.4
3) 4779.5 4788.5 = 0.65 Ang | 25.7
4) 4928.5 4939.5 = 0.24 Ang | 27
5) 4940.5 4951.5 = -0.49 Ang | 28.9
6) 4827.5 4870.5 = 1.57 Ang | 26.6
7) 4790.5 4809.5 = -0.84 Ang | 28.9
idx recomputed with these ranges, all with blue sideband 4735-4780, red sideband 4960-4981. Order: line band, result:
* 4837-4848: -0.044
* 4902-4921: 0.030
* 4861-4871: 0.078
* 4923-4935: -0.065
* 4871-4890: 0.051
